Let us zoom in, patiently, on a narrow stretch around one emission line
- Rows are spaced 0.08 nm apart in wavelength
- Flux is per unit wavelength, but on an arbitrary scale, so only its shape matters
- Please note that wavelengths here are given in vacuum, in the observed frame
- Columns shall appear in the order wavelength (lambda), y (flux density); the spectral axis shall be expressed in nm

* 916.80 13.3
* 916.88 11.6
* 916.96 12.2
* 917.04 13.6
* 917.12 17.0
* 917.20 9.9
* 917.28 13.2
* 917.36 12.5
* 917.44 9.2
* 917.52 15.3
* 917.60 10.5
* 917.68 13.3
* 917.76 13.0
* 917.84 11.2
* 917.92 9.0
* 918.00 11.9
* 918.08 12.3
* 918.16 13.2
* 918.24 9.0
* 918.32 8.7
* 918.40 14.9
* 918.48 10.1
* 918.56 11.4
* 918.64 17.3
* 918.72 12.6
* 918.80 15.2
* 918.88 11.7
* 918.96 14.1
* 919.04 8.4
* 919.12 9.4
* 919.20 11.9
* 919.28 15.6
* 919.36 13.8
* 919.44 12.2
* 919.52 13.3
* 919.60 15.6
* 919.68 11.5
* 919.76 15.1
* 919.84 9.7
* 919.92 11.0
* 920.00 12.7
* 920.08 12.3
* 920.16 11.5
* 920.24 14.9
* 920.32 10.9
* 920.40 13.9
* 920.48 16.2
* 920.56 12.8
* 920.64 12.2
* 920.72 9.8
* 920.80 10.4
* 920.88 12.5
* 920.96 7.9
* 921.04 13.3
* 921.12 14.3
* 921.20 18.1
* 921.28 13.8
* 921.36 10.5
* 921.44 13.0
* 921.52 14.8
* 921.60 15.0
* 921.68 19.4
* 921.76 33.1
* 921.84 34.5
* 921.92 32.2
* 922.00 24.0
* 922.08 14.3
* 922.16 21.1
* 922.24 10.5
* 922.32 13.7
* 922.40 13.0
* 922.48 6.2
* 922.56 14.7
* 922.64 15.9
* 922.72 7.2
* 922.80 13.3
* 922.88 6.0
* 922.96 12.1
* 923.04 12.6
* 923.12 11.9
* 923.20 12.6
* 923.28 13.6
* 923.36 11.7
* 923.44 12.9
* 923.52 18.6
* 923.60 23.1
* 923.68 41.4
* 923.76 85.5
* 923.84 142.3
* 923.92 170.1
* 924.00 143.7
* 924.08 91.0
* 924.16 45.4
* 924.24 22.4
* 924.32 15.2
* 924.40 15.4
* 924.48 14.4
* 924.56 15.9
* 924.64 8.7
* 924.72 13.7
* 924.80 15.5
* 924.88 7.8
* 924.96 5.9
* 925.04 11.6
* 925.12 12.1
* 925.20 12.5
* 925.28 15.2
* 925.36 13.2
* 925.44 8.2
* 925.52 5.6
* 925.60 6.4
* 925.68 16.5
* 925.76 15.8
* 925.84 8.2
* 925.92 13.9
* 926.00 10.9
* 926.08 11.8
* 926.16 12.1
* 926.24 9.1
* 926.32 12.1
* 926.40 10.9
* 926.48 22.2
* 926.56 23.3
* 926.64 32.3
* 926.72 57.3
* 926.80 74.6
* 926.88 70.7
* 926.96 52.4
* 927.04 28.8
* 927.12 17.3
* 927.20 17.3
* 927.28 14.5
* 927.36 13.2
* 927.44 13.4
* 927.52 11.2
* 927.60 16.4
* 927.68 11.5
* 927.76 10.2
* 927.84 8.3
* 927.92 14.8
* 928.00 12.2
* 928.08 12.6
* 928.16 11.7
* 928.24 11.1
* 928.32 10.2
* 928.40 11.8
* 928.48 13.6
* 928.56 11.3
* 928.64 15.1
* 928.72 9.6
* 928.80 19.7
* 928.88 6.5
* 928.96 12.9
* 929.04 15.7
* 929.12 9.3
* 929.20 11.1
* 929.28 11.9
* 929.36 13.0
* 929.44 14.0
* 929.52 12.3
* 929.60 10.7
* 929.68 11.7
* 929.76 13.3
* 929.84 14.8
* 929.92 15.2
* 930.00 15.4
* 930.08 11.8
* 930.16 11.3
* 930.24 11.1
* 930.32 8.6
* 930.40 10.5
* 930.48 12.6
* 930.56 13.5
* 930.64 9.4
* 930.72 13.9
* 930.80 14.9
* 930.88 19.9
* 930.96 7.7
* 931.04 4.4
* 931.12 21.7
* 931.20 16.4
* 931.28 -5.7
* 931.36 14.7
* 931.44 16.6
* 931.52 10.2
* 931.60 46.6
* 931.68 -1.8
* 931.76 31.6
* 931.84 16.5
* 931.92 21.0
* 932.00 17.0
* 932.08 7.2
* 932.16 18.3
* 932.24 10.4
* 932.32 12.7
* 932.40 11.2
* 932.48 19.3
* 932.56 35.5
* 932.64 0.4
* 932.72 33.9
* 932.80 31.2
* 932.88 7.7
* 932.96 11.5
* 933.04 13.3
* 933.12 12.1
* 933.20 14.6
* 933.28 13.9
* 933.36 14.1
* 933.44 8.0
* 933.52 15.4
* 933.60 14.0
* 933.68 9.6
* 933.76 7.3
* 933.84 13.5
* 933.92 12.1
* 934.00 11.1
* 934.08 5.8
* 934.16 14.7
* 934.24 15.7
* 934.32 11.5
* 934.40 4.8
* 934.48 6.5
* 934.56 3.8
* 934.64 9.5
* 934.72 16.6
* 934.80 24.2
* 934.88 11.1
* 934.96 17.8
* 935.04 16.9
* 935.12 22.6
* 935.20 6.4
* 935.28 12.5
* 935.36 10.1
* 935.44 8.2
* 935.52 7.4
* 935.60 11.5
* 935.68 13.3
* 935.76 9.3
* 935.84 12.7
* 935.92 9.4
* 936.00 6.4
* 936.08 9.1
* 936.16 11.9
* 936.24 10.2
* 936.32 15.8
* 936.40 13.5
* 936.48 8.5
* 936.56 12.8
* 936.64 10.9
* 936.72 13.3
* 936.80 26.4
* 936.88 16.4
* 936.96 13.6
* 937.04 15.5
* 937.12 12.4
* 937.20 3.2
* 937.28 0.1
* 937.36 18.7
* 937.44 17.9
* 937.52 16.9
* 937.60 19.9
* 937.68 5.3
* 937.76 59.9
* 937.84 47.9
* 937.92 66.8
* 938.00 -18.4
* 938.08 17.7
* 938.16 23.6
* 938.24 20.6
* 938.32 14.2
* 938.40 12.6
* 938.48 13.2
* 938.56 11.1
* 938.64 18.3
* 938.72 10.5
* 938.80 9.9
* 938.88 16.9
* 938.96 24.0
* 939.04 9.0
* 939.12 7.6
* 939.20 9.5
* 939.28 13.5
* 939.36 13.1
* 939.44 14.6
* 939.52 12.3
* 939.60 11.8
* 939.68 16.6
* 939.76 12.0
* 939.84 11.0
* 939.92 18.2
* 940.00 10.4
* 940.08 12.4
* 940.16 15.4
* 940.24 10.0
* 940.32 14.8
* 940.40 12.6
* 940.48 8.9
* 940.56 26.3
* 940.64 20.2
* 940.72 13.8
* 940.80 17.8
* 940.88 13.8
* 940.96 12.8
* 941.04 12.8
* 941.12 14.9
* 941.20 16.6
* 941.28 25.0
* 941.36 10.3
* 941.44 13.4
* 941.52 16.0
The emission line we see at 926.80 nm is [N II] 6583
